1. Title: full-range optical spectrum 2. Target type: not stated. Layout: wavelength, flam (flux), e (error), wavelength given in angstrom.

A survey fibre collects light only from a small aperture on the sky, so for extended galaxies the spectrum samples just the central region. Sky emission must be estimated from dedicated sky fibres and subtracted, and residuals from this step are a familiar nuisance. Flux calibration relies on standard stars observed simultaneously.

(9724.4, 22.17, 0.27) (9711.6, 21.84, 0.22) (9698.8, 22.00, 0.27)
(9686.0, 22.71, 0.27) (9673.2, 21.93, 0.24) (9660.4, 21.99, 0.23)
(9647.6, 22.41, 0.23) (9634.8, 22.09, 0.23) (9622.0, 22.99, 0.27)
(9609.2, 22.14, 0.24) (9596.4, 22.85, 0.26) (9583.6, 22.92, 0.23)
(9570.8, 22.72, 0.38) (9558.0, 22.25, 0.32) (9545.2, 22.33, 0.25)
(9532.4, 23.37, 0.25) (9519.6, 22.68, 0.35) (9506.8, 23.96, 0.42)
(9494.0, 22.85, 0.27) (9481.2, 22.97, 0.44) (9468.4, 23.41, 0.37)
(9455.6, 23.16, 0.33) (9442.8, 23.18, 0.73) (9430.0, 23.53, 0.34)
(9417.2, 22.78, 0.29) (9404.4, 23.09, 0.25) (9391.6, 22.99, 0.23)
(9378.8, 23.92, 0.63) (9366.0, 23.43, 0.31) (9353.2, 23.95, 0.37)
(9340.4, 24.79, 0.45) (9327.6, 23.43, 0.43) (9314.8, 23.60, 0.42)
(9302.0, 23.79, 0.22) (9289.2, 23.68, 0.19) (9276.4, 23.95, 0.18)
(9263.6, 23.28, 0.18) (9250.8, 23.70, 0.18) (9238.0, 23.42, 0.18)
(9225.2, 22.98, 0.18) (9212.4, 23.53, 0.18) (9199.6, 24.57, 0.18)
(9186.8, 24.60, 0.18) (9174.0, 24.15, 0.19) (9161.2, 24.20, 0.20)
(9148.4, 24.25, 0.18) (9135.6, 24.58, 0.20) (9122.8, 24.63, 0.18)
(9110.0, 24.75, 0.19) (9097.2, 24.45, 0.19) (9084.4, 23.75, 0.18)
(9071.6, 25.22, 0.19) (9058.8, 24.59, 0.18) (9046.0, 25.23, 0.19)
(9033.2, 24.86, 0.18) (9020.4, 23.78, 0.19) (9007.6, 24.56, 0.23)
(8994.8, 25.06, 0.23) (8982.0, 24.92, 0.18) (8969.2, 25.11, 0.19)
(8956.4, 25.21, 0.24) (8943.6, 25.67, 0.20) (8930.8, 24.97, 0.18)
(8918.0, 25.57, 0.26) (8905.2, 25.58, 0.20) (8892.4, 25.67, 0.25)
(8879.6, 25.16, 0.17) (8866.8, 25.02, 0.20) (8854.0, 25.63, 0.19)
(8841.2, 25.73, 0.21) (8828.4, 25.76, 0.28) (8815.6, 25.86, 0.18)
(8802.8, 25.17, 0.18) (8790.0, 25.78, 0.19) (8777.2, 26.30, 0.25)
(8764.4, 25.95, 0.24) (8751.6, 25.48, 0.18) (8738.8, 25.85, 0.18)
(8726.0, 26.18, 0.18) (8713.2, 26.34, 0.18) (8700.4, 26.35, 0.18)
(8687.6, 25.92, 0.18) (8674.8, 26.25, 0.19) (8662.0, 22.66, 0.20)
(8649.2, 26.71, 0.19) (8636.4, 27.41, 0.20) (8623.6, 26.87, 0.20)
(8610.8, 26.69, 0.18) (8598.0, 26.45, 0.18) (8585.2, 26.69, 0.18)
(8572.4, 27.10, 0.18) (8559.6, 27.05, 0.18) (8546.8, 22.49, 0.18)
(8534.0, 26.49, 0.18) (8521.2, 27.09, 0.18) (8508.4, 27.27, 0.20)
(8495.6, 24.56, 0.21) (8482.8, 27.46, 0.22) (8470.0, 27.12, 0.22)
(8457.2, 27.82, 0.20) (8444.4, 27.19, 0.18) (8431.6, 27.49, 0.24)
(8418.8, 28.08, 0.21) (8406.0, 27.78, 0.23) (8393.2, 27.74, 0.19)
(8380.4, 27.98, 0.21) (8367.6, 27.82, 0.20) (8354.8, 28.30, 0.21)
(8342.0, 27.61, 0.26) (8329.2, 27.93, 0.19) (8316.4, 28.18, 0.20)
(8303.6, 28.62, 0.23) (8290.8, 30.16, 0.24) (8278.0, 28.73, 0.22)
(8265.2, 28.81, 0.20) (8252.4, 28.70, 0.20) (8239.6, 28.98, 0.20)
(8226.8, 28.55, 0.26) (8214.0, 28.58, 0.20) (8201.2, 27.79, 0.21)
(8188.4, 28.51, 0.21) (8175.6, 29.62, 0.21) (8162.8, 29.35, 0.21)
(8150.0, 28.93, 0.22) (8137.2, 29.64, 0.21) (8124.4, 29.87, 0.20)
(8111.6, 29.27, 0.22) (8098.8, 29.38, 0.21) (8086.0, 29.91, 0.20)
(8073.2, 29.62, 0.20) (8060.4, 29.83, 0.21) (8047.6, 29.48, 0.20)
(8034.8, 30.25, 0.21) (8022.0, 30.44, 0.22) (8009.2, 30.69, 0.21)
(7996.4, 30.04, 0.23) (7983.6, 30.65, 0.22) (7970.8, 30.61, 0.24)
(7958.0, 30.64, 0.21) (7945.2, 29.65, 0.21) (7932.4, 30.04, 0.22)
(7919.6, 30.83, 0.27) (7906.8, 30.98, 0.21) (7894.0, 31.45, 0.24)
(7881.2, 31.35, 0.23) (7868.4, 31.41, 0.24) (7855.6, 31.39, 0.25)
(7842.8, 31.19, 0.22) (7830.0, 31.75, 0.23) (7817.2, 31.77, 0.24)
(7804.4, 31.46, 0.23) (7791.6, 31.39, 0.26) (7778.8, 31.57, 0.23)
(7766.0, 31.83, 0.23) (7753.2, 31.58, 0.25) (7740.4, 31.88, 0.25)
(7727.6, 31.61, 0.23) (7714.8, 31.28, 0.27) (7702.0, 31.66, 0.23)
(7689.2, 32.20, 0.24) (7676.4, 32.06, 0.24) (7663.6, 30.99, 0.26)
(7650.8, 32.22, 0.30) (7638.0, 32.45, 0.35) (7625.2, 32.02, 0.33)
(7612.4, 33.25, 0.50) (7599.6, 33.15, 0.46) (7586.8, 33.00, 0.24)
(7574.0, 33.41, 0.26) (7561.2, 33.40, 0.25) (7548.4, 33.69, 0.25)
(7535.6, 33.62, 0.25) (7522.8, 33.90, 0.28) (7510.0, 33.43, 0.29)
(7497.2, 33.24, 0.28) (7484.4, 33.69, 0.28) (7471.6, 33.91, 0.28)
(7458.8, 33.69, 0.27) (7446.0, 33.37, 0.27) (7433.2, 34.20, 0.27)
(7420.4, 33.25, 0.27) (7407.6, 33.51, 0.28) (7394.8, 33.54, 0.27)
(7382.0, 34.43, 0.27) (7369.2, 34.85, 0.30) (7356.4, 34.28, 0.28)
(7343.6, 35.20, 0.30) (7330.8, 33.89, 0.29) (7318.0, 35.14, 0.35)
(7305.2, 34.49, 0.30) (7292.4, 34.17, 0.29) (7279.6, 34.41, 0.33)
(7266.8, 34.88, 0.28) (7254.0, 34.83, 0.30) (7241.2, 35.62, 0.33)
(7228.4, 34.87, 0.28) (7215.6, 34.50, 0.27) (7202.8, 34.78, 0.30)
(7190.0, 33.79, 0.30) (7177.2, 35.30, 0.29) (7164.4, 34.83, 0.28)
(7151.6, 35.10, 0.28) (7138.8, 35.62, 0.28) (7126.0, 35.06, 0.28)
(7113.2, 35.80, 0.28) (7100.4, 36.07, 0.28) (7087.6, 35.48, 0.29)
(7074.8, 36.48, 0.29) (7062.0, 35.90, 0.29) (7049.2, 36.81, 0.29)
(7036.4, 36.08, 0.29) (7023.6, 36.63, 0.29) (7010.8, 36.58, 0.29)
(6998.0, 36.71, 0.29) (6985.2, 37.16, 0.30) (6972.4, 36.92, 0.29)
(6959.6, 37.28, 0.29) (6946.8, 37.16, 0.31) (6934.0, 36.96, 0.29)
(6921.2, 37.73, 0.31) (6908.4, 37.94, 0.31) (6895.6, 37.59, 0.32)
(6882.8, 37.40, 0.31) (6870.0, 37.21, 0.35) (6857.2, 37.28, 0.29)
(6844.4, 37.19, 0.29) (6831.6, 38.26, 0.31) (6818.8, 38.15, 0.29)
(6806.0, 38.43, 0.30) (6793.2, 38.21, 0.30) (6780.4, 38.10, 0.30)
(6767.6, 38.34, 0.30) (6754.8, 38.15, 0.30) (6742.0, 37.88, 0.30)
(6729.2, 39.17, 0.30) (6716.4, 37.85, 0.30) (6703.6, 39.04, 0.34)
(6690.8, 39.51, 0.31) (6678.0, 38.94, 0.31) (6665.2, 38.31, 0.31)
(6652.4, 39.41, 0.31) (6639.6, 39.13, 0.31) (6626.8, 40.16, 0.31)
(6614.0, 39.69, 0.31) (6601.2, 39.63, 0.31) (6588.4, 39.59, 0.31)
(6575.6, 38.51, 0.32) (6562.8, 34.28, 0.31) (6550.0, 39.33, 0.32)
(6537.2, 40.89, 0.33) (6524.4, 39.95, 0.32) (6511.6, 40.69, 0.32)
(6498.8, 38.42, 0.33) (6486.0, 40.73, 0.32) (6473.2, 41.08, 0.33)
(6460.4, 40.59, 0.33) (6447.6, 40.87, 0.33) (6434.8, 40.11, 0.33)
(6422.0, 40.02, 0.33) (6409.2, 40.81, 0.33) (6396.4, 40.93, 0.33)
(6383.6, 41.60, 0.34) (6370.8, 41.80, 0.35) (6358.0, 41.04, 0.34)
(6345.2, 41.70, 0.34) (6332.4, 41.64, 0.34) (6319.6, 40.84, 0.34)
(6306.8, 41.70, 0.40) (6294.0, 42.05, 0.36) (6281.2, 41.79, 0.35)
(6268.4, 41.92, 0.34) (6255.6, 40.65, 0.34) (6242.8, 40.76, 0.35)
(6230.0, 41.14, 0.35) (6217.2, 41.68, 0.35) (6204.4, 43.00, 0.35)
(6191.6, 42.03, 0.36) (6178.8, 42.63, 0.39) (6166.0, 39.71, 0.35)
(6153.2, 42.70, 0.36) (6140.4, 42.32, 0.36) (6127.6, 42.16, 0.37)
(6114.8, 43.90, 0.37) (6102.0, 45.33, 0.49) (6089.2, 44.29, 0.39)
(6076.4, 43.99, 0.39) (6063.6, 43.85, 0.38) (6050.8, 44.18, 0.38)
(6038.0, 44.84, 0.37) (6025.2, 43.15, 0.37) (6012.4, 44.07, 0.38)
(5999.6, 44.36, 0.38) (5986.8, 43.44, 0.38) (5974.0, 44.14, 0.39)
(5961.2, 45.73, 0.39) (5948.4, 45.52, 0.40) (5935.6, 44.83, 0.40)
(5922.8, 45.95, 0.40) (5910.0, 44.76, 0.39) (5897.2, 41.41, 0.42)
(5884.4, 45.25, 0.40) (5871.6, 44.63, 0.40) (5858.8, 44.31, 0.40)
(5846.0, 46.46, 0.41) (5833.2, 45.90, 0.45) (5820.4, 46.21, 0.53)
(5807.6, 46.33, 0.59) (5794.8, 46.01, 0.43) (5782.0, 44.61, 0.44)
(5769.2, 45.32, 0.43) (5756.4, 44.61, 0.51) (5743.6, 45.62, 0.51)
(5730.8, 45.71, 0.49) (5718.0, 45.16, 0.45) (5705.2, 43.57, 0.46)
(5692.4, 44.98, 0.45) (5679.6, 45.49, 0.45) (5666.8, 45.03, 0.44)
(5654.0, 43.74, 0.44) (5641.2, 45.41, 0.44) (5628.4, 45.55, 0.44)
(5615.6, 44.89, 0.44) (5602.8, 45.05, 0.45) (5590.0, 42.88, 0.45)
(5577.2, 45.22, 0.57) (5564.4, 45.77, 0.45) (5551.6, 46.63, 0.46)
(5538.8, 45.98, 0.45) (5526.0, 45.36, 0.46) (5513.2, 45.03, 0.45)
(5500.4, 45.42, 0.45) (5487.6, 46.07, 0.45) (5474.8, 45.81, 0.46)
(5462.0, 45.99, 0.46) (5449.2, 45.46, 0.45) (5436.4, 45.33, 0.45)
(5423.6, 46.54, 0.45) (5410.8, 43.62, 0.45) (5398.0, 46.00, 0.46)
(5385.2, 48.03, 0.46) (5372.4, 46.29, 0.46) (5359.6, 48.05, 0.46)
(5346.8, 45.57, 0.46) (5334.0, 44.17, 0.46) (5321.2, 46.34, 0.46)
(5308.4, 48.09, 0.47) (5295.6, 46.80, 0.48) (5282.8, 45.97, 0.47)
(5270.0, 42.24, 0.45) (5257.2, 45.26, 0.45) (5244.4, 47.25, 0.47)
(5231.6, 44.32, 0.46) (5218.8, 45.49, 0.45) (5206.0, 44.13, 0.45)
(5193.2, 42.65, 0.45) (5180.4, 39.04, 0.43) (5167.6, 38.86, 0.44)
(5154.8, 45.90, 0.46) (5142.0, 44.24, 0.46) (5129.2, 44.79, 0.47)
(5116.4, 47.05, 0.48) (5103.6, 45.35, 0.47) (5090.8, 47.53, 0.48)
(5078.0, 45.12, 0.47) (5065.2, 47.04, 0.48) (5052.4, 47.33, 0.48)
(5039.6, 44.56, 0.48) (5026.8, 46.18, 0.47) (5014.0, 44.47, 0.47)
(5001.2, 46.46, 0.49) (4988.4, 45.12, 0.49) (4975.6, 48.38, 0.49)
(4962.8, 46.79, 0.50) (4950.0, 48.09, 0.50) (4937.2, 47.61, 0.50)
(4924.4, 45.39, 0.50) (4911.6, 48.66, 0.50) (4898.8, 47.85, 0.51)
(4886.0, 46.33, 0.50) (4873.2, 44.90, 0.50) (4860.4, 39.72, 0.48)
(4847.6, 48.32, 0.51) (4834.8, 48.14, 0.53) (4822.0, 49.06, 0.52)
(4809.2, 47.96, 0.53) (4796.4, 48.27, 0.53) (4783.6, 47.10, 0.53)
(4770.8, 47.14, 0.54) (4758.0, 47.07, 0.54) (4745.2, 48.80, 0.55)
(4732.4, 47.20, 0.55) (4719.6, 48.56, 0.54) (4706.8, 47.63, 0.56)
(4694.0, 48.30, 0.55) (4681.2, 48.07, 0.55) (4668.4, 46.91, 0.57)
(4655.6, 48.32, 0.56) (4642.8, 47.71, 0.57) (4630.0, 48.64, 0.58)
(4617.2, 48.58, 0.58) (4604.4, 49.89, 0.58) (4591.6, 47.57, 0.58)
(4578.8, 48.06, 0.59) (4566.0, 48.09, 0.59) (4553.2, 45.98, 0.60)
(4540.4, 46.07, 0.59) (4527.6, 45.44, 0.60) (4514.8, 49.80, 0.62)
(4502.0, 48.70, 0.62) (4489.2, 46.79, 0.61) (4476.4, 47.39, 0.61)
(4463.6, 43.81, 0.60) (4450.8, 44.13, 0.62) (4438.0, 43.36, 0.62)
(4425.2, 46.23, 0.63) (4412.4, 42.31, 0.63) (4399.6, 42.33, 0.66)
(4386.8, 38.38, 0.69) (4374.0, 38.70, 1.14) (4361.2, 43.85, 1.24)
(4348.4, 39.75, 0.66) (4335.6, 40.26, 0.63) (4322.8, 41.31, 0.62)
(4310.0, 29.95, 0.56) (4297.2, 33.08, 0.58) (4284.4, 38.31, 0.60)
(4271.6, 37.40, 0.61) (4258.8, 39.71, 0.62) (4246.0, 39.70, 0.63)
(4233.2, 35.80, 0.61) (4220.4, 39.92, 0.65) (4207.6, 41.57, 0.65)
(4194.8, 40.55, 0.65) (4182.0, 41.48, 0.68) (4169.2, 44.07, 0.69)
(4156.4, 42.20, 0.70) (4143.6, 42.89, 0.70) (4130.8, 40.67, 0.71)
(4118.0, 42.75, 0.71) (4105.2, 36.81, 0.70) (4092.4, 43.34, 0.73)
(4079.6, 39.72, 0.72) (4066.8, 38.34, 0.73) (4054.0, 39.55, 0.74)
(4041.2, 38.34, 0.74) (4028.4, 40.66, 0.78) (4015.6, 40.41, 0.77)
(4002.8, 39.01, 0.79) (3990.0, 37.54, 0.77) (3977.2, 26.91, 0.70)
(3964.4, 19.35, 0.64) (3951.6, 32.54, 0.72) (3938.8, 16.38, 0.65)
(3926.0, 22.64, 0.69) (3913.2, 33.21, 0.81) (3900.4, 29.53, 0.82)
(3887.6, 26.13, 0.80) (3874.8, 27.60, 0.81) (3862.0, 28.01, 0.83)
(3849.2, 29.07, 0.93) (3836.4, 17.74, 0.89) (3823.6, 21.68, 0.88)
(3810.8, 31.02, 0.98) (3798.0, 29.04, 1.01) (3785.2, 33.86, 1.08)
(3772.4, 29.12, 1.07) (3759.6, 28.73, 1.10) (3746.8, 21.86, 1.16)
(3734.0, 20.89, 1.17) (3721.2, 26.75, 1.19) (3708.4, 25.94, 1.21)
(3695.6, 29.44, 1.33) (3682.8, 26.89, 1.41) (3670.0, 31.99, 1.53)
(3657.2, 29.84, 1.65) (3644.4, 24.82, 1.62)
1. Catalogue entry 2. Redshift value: 0.00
